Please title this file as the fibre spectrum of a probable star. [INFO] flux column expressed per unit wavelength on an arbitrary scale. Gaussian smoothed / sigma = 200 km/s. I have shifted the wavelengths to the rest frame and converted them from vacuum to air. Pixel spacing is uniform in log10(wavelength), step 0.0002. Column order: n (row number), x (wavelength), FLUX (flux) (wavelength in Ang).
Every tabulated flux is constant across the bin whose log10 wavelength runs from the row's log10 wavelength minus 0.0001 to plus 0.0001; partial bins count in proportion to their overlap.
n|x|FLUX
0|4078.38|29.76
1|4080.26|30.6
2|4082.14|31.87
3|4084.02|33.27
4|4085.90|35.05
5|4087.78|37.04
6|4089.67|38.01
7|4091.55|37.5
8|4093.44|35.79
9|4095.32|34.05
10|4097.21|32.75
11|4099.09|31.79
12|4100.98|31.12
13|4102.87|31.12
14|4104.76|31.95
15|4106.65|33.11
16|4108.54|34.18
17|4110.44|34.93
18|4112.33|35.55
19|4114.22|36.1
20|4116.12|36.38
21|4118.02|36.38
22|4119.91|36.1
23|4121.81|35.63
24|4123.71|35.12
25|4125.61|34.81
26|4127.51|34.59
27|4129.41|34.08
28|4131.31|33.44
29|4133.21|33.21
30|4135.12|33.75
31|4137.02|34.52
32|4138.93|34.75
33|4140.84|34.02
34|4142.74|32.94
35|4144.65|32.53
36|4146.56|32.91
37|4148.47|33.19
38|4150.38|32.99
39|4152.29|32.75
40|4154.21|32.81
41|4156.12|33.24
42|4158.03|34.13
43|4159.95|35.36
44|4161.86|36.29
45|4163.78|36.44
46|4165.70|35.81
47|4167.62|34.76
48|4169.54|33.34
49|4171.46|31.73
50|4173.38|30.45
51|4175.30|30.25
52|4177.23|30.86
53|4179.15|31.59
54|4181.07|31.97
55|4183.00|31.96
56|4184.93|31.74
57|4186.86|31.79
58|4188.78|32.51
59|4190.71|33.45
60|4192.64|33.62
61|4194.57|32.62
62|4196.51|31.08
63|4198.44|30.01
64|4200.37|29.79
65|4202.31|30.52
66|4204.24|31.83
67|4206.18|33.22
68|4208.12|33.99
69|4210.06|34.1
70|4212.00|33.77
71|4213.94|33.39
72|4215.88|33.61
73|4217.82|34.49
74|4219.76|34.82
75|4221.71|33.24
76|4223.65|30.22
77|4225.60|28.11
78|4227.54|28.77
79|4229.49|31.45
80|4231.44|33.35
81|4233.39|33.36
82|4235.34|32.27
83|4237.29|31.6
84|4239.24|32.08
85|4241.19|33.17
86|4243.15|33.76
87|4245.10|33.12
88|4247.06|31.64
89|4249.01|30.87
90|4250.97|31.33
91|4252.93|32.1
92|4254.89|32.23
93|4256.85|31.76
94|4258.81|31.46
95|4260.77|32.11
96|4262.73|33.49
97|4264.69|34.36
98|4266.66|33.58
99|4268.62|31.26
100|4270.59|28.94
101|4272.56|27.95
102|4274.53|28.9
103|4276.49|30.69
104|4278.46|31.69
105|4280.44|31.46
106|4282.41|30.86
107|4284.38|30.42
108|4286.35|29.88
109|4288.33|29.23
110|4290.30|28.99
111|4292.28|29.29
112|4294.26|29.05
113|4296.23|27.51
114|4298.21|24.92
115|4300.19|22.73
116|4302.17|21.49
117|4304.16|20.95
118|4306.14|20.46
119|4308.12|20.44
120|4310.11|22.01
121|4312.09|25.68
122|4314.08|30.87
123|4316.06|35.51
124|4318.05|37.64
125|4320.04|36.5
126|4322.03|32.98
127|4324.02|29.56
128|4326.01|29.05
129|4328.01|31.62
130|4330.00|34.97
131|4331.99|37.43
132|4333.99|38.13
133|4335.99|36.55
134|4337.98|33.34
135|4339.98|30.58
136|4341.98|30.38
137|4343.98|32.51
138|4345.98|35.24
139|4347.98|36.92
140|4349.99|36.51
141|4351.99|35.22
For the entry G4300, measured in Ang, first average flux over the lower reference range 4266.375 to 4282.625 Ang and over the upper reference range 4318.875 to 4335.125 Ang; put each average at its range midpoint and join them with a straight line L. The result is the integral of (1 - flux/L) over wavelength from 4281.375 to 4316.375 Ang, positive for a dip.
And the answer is 6.0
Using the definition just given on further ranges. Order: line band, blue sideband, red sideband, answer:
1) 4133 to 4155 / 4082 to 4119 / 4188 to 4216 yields 0.1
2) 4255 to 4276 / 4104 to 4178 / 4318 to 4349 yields 1.5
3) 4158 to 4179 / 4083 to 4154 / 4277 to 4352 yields -0.1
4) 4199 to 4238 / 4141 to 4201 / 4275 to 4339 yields -0.7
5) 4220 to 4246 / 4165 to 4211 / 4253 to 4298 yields -0.5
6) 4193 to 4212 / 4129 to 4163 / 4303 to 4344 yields 0.4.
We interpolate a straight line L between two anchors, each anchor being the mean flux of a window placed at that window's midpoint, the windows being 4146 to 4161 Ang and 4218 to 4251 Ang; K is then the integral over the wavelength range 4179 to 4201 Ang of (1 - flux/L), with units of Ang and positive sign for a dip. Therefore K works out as 0.6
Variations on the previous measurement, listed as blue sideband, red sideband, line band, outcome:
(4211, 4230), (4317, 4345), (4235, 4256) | 0.2 Ang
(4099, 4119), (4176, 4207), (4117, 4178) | -1.7 Ang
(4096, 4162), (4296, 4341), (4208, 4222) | -0.9 Ang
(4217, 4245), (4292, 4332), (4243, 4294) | -1.1 Ang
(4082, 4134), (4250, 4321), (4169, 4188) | 0.5 Ang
